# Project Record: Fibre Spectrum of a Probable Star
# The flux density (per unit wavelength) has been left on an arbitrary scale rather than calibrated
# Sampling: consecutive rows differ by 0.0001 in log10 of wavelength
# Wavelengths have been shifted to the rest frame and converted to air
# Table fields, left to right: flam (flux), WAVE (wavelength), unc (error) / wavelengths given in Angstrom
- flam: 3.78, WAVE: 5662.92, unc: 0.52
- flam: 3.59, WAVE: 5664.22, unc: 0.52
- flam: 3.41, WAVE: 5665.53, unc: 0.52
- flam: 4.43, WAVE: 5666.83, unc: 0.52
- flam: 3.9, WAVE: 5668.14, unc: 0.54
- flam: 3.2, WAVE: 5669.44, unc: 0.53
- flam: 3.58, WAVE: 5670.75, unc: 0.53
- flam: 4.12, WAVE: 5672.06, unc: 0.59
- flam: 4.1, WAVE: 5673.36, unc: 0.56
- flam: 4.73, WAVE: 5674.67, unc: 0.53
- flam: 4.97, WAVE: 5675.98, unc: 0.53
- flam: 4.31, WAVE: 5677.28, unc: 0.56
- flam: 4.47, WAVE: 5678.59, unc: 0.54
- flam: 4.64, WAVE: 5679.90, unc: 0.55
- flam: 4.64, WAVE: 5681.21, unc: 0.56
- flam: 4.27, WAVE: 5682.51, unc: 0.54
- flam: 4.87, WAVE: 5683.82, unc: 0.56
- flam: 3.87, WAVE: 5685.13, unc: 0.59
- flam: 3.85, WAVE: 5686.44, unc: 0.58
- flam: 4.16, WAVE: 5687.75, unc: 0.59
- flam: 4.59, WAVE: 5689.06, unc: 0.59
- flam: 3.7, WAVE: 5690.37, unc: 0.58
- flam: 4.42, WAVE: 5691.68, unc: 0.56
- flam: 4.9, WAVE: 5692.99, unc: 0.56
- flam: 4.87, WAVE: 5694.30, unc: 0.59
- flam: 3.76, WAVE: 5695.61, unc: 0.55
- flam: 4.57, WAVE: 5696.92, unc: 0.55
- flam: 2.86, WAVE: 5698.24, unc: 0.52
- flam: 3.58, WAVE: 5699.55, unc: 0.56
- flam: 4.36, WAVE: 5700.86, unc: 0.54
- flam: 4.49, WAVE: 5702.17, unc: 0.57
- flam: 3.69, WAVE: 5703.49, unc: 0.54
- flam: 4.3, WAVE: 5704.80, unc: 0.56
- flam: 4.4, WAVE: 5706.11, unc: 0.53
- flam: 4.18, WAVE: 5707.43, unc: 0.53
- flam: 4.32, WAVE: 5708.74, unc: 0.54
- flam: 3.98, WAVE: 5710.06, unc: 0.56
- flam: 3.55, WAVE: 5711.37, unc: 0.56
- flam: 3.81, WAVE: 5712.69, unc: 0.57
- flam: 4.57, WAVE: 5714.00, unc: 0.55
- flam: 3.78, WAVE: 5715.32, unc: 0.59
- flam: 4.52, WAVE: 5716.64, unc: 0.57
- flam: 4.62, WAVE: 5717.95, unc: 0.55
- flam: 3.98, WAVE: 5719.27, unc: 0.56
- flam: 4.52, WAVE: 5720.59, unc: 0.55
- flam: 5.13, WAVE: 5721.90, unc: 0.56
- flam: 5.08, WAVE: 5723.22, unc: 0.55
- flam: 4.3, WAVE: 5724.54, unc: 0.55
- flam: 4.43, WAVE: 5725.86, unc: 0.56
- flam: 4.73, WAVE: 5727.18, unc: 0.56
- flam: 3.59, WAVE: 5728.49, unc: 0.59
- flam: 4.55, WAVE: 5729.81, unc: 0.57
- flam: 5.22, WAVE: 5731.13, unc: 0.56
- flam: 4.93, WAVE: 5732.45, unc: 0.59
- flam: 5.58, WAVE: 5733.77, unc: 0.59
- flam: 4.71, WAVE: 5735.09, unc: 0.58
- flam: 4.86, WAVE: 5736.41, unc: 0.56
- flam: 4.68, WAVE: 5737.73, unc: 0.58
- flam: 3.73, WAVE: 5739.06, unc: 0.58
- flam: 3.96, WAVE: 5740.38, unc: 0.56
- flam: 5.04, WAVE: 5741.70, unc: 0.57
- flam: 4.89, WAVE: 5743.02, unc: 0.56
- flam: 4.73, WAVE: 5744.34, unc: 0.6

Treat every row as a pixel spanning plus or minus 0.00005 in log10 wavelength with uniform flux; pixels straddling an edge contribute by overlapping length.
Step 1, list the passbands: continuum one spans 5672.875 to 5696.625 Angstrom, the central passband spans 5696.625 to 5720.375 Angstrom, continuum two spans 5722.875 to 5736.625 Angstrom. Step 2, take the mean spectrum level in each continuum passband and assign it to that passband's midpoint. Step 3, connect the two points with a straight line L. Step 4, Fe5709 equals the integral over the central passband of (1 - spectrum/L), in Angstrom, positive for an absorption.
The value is 2.5 Angstrom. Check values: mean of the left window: 4.4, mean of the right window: 4.71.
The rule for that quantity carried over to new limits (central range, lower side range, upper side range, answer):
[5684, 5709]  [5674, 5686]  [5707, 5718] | 0.89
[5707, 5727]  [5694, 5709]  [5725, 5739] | 0.29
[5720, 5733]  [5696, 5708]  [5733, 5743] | -0.52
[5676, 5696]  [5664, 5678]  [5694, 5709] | -1.54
